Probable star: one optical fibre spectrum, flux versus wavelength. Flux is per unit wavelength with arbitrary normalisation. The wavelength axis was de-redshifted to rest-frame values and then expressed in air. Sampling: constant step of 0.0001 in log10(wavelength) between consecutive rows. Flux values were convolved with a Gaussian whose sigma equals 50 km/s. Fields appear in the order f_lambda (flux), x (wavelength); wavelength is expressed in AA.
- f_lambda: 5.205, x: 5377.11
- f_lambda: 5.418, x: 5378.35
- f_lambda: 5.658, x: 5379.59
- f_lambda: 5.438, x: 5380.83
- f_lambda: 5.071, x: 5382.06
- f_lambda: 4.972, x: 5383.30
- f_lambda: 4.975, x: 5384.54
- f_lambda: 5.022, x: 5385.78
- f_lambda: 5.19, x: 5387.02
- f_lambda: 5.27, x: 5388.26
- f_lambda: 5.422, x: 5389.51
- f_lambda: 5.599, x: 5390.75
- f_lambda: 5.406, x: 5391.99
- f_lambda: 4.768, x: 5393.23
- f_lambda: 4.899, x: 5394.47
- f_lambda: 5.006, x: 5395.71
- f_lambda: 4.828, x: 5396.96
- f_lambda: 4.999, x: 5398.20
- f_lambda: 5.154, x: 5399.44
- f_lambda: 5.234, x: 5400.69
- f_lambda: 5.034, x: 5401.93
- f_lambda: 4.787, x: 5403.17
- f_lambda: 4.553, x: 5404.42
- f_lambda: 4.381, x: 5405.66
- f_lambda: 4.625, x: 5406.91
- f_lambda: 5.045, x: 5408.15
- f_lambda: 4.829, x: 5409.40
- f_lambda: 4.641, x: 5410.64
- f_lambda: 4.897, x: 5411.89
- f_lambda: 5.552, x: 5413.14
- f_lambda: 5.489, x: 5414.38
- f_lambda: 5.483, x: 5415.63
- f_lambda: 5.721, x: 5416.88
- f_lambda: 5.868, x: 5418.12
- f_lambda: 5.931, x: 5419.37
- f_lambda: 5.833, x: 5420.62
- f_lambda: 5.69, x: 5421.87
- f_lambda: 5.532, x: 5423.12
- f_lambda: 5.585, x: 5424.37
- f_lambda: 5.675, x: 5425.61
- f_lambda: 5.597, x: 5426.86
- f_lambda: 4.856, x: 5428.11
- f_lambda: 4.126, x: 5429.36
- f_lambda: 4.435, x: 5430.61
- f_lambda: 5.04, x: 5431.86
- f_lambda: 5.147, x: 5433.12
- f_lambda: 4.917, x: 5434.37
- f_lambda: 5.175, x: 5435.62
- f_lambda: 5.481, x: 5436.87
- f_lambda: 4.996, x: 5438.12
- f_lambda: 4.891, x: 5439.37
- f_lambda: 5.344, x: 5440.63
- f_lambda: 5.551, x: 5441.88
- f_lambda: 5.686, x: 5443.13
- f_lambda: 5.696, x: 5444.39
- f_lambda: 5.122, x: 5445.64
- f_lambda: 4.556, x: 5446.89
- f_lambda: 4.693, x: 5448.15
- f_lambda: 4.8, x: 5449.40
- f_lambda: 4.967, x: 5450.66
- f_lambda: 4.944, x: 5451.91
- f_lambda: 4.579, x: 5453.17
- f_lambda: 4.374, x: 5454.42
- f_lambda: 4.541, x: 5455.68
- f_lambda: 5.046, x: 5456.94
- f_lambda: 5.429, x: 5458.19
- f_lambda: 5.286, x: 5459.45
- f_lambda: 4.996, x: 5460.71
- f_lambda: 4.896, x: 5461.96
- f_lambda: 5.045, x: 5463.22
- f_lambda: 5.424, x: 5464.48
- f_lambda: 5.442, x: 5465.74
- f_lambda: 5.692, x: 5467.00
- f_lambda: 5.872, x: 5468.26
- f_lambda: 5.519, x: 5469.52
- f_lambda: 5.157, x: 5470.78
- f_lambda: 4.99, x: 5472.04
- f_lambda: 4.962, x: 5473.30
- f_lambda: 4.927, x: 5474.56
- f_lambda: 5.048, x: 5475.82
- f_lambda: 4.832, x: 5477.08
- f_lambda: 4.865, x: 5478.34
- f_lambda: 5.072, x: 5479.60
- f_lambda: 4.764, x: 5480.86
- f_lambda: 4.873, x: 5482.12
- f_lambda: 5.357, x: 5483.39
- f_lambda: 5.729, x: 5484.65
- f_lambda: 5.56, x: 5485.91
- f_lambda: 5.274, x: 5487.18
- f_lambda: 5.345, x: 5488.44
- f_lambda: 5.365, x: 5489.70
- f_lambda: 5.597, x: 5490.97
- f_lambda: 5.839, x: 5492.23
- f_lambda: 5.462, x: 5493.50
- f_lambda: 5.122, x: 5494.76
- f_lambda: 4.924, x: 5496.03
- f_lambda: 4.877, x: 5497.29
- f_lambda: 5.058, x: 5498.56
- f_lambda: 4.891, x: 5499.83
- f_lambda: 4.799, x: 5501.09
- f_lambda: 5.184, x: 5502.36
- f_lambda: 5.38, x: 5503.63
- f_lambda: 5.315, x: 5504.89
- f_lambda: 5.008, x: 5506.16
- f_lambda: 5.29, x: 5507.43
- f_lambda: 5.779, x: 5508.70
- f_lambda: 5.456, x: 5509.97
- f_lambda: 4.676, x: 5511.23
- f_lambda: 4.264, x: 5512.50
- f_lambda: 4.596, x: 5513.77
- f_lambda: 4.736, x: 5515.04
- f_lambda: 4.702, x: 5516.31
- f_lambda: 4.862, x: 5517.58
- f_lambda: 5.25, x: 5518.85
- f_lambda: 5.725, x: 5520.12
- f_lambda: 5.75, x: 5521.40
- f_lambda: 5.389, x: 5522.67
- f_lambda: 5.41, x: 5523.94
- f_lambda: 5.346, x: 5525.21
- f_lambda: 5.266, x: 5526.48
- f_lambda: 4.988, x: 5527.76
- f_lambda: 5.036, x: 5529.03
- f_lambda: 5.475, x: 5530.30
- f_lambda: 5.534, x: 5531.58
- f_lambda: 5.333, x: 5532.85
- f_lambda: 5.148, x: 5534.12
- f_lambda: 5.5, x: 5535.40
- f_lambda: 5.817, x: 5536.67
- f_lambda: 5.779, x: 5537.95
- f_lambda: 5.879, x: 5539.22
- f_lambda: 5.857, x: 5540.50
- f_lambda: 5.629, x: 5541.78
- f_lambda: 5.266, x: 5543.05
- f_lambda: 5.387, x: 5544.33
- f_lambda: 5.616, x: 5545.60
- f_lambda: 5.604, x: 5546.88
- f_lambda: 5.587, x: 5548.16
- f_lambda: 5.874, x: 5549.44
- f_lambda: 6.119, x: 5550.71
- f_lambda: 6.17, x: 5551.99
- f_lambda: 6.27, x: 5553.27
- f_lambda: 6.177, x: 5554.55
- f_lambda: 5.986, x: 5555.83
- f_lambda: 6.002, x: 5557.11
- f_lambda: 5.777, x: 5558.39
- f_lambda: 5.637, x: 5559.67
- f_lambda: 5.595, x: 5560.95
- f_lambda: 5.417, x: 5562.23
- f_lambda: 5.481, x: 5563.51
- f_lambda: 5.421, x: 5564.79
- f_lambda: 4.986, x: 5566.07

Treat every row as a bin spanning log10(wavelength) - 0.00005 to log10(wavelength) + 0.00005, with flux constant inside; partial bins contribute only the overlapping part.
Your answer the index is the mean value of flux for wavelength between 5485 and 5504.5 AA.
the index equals 5.25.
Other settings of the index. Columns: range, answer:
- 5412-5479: 5.19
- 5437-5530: 5.15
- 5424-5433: 5.04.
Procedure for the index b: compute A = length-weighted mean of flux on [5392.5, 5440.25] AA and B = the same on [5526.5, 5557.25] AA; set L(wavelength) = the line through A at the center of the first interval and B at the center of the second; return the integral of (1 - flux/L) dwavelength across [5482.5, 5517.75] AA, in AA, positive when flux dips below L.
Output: 2.03 AA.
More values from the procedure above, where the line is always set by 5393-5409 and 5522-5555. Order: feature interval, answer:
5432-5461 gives 0.3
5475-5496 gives 0.3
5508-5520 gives 1.1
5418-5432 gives -1.0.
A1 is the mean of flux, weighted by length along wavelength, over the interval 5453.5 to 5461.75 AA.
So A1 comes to 4.93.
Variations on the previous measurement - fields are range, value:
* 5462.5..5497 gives 5.26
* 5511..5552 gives 5.38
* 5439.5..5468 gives 5.1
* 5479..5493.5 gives 5.35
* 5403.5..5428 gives 5.3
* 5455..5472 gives 5.24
